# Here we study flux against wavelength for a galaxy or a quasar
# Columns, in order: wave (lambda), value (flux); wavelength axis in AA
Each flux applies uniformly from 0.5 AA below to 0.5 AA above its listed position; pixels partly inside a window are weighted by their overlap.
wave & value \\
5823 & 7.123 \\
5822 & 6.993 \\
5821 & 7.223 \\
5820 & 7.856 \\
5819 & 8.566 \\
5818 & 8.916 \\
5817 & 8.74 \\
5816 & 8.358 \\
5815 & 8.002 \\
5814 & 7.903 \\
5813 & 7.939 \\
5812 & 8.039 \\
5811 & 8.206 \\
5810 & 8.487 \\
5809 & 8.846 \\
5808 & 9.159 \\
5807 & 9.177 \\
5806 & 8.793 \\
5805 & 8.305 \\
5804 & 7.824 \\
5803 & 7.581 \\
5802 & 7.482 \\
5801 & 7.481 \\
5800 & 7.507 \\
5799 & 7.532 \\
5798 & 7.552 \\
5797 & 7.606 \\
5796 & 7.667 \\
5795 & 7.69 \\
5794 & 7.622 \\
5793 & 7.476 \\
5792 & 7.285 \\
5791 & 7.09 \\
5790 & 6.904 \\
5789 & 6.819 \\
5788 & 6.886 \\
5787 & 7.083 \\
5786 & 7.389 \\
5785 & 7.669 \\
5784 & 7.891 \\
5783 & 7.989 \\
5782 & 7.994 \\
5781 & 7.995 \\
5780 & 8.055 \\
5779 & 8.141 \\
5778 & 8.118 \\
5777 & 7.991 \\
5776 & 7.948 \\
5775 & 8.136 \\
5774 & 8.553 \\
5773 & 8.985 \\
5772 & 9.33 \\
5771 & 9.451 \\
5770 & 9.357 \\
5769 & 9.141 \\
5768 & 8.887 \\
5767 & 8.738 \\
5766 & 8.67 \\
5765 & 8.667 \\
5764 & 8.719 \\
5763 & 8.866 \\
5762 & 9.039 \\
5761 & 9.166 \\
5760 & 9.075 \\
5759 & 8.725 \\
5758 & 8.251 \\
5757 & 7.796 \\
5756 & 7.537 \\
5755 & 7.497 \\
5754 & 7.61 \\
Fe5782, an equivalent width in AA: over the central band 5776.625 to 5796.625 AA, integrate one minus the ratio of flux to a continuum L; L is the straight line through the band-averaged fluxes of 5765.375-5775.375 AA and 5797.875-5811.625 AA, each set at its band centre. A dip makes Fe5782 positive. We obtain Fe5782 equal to 2.29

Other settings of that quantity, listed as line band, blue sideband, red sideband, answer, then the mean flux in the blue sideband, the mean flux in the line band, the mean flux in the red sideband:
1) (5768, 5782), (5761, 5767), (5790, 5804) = -0.3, 8.82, 8.55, 7.5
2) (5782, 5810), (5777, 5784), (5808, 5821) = 1.5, 8.03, 7.73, 8.31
